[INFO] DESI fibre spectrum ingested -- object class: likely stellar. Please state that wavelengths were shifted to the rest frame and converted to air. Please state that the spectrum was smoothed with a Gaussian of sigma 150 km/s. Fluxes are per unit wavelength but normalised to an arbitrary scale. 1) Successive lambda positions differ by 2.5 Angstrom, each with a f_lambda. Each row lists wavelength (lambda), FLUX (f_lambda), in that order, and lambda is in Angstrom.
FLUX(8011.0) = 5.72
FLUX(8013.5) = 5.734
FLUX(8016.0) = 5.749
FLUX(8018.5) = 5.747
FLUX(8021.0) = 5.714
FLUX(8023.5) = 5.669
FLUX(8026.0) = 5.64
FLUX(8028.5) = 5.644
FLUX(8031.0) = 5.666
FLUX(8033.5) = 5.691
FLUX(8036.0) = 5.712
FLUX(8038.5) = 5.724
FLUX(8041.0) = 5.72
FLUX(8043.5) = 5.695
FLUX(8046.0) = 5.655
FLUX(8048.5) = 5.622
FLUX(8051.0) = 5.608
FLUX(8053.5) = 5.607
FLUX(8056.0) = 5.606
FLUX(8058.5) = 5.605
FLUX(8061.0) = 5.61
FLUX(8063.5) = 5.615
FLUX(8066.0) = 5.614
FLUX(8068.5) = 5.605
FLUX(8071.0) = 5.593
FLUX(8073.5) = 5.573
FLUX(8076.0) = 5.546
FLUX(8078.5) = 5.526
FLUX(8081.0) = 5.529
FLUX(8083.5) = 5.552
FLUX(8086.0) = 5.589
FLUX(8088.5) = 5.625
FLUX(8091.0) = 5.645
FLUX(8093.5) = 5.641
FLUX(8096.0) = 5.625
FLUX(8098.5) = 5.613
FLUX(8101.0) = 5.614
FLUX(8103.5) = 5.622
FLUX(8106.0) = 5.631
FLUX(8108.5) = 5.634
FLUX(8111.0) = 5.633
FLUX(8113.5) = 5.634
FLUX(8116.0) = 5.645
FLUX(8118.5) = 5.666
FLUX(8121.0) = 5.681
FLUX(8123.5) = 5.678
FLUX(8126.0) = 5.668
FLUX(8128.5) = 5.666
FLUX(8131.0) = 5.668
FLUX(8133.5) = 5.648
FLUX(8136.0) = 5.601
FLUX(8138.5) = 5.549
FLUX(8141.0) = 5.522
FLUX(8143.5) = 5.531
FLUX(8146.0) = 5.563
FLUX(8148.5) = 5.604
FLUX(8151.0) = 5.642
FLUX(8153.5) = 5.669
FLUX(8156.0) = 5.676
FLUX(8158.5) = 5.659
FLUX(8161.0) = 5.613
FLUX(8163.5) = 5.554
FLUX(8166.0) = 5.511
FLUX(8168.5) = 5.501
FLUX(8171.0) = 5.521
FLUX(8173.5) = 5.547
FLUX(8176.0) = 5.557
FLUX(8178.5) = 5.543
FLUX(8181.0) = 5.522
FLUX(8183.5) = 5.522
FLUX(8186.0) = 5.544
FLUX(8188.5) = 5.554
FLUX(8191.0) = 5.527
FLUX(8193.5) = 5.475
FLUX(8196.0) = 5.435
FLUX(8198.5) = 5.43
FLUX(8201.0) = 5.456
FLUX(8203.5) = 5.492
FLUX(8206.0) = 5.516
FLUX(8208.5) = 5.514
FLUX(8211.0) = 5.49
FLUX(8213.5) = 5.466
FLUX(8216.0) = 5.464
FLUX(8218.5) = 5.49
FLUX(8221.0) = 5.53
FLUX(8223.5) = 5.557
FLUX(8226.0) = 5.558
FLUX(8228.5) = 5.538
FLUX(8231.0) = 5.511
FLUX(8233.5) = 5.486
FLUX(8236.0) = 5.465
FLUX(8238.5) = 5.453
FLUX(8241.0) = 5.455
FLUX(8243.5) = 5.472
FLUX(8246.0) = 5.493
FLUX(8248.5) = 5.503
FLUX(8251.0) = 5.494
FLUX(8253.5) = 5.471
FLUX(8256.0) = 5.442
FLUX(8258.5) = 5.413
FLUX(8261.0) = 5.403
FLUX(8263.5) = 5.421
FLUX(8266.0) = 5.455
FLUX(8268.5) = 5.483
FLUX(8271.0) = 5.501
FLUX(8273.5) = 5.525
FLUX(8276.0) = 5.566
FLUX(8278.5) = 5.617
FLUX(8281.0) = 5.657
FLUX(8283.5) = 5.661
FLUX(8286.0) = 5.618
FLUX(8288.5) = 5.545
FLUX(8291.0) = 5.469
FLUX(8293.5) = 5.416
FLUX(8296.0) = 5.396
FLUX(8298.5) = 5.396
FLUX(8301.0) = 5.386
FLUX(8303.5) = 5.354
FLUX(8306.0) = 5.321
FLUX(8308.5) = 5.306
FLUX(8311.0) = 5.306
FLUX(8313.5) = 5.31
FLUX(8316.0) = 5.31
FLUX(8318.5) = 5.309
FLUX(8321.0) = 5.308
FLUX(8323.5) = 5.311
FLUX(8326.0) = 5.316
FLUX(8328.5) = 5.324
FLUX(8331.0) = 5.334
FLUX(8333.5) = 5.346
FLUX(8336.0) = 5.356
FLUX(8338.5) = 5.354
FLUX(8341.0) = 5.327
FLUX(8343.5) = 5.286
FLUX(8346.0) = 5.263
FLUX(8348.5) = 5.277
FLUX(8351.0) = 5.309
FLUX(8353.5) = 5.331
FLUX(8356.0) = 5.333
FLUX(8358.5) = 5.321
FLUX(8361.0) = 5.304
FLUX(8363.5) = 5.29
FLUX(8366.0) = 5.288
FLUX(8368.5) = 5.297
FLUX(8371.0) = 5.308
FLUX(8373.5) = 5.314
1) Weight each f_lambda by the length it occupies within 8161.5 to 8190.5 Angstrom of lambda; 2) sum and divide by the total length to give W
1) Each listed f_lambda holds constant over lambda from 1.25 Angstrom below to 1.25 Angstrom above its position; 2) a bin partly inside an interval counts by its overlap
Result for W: 5.54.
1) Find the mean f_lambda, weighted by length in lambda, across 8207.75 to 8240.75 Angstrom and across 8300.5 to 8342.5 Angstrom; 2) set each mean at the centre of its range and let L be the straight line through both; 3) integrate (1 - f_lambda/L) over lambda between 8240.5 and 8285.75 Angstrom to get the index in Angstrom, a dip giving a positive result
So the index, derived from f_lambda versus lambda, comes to -0.6 Angstrom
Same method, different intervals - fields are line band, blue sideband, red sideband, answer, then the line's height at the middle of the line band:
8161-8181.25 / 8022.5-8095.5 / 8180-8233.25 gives 0.0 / 5.53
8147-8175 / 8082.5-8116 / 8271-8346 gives -0.2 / 5.56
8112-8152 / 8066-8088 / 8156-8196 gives -0.5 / 5.56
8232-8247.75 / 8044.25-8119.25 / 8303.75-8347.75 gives -0.2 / 5.42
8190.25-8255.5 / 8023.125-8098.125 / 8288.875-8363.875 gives -0.5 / 5.45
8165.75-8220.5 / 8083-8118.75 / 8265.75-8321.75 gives 0.3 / 5.54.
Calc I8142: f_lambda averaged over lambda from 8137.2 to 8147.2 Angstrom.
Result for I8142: 5.54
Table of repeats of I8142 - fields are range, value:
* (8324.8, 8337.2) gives 5.34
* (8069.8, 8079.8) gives 5.56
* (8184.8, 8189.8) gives 5.55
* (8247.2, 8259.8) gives 5.46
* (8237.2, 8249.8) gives 5.48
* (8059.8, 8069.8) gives 5.61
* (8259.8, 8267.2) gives 5.43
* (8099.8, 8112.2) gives 5.63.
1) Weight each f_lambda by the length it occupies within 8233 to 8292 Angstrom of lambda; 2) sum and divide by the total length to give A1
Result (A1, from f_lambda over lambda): 5.5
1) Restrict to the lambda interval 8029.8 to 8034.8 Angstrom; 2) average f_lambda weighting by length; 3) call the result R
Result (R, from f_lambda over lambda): 5.68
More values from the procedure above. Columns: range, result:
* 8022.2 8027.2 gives 5.66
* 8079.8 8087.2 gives 5.56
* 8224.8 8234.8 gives 5.52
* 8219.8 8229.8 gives 5.55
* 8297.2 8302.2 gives 5.39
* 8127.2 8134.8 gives 5.66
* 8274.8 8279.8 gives 5.59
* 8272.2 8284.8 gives 5.6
